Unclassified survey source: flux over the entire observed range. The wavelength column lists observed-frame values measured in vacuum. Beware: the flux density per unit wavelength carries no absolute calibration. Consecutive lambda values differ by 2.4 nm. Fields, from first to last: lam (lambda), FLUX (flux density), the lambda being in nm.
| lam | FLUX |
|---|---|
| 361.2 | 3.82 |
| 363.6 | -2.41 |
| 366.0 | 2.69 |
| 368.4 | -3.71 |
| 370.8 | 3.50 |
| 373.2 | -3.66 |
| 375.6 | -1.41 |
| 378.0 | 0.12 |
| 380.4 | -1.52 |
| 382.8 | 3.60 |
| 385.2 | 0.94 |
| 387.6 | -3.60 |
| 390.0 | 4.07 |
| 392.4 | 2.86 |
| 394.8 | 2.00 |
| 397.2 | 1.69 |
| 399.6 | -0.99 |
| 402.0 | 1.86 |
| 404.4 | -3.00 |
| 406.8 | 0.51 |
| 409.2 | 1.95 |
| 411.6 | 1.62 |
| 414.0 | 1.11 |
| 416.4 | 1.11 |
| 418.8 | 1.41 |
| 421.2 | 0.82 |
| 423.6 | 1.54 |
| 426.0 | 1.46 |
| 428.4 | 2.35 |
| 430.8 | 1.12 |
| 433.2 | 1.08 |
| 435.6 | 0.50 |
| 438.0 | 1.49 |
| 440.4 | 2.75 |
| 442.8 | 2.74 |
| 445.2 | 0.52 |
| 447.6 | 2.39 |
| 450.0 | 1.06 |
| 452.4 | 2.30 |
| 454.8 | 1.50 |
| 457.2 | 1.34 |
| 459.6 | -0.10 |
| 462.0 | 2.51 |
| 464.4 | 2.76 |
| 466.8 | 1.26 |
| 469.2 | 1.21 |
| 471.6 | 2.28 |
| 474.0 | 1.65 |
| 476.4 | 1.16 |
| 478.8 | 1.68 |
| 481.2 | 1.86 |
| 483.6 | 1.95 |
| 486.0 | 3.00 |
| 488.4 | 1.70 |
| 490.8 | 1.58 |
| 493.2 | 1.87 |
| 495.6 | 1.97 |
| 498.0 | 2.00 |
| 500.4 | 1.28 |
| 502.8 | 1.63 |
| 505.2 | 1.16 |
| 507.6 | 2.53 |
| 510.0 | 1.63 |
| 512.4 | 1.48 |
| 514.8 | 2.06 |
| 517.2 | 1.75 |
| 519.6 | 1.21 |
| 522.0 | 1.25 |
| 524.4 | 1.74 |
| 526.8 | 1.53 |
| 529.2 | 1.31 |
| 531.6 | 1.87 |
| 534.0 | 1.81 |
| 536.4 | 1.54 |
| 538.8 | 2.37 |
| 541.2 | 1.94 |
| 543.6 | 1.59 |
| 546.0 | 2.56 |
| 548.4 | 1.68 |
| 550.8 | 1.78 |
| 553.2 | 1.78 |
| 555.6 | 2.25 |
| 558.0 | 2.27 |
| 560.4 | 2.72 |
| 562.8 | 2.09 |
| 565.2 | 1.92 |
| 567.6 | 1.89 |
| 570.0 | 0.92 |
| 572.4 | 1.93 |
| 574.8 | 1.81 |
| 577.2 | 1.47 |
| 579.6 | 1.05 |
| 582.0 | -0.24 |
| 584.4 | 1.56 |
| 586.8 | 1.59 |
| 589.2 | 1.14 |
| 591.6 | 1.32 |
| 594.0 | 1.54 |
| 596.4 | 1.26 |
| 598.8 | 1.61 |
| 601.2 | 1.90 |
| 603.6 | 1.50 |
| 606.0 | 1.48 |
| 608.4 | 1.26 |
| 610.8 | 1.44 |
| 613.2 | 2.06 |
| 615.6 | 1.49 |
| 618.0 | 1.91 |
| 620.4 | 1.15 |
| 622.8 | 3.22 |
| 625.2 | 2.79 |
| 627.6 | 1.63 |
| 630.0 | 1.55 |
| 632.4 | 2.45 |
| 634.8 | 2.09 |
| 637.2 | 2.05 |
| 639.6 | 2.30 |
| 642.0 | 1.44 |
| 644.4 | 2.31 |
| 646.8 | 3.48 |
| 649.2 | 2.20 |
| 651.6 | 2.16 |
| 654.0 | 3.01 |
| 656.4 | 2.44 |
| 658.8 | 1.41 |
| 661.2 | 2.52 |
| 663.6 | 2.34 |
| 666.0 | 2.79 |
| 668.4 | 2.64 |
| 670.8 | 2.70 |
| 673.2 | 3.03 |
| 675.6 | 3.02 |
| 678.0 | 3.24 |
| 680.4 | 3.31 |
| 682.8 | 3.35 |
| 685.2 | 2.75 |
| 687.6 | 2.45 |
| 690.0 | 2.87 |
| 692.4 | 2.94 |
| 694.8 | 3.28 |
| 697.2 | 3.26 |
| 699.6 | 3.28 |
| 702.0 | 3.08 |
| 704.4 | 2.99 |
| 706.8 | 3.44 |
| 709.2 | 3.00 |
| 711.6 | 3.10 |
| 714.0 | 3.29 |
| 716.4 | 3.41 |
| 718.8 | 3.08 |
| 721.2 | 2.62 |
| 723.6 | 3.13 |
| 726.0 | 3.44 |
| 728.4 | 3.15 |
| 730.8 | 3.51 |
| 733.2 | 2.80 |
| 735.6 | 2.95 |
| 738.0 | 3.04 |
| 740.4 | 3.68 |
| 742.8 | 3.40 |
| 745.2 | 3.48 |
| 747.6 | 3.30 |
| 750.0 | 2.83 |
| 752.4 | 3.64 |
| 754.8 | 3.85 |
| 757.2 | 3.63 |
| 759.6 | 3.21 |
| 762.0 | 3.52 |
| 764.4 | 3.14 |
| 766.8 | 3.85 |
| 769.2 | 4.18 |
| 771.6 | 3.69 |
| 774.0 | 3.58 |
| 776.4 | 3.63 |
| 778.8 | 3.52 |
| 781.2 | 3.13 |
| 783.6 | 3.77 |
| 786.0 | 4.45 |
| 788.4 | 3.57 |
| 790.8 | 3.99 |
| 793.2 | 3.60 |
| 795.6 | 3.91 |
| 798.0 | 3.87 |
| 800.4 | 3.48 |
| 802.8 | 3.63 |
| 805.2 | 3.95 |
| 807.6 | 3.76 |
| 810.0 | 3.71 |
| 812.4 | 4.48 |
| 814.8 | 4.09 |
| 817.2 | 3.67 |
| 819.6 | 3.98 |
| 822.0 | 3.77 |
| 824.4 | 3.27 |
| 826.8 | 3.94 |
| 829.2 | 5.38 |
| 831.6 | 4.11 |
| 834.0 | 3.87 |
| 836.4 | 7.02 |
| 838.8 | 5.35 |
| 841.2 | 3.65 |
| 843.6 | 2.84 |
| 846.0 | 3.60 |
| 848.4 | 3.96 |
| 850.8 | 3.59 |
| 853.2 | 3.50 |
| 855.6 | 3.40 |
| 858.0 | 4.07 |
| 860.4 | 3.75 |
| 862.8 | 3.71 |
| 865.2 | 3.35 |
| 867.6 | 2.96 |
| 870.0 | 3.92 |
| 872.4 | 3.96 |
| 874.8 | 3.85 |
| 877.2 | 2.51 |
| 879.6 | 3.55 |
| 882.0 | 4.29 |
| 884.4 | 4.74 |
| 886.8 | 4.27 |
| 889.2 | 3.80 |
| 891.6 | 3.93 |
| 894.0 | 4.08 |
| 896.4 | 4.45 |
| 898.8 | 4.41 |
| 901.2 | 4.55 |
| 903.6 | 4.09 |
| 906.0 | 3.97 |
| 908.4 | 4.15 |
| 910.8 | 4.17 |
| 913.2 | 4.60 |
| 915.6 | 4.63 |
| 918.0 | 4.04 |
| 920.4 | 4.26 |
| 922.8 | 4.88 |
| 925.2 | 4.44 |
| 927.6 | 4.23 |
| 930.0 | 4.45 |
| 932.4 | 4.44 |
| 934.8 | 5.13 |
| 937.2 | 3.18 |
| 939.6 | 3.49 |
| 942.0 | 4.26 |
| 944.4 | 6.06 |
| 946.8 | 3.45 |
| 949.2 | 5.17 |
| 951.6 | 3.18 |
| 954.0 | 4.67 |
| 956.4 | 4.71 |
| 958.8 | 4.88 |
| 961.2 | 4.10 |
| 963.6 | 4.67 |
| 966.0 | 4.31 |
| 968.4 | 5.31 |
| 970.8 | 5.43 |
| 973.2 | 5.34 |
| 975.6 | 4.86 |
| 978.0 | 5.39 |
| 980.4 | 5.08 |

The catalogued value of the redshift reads 0.67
